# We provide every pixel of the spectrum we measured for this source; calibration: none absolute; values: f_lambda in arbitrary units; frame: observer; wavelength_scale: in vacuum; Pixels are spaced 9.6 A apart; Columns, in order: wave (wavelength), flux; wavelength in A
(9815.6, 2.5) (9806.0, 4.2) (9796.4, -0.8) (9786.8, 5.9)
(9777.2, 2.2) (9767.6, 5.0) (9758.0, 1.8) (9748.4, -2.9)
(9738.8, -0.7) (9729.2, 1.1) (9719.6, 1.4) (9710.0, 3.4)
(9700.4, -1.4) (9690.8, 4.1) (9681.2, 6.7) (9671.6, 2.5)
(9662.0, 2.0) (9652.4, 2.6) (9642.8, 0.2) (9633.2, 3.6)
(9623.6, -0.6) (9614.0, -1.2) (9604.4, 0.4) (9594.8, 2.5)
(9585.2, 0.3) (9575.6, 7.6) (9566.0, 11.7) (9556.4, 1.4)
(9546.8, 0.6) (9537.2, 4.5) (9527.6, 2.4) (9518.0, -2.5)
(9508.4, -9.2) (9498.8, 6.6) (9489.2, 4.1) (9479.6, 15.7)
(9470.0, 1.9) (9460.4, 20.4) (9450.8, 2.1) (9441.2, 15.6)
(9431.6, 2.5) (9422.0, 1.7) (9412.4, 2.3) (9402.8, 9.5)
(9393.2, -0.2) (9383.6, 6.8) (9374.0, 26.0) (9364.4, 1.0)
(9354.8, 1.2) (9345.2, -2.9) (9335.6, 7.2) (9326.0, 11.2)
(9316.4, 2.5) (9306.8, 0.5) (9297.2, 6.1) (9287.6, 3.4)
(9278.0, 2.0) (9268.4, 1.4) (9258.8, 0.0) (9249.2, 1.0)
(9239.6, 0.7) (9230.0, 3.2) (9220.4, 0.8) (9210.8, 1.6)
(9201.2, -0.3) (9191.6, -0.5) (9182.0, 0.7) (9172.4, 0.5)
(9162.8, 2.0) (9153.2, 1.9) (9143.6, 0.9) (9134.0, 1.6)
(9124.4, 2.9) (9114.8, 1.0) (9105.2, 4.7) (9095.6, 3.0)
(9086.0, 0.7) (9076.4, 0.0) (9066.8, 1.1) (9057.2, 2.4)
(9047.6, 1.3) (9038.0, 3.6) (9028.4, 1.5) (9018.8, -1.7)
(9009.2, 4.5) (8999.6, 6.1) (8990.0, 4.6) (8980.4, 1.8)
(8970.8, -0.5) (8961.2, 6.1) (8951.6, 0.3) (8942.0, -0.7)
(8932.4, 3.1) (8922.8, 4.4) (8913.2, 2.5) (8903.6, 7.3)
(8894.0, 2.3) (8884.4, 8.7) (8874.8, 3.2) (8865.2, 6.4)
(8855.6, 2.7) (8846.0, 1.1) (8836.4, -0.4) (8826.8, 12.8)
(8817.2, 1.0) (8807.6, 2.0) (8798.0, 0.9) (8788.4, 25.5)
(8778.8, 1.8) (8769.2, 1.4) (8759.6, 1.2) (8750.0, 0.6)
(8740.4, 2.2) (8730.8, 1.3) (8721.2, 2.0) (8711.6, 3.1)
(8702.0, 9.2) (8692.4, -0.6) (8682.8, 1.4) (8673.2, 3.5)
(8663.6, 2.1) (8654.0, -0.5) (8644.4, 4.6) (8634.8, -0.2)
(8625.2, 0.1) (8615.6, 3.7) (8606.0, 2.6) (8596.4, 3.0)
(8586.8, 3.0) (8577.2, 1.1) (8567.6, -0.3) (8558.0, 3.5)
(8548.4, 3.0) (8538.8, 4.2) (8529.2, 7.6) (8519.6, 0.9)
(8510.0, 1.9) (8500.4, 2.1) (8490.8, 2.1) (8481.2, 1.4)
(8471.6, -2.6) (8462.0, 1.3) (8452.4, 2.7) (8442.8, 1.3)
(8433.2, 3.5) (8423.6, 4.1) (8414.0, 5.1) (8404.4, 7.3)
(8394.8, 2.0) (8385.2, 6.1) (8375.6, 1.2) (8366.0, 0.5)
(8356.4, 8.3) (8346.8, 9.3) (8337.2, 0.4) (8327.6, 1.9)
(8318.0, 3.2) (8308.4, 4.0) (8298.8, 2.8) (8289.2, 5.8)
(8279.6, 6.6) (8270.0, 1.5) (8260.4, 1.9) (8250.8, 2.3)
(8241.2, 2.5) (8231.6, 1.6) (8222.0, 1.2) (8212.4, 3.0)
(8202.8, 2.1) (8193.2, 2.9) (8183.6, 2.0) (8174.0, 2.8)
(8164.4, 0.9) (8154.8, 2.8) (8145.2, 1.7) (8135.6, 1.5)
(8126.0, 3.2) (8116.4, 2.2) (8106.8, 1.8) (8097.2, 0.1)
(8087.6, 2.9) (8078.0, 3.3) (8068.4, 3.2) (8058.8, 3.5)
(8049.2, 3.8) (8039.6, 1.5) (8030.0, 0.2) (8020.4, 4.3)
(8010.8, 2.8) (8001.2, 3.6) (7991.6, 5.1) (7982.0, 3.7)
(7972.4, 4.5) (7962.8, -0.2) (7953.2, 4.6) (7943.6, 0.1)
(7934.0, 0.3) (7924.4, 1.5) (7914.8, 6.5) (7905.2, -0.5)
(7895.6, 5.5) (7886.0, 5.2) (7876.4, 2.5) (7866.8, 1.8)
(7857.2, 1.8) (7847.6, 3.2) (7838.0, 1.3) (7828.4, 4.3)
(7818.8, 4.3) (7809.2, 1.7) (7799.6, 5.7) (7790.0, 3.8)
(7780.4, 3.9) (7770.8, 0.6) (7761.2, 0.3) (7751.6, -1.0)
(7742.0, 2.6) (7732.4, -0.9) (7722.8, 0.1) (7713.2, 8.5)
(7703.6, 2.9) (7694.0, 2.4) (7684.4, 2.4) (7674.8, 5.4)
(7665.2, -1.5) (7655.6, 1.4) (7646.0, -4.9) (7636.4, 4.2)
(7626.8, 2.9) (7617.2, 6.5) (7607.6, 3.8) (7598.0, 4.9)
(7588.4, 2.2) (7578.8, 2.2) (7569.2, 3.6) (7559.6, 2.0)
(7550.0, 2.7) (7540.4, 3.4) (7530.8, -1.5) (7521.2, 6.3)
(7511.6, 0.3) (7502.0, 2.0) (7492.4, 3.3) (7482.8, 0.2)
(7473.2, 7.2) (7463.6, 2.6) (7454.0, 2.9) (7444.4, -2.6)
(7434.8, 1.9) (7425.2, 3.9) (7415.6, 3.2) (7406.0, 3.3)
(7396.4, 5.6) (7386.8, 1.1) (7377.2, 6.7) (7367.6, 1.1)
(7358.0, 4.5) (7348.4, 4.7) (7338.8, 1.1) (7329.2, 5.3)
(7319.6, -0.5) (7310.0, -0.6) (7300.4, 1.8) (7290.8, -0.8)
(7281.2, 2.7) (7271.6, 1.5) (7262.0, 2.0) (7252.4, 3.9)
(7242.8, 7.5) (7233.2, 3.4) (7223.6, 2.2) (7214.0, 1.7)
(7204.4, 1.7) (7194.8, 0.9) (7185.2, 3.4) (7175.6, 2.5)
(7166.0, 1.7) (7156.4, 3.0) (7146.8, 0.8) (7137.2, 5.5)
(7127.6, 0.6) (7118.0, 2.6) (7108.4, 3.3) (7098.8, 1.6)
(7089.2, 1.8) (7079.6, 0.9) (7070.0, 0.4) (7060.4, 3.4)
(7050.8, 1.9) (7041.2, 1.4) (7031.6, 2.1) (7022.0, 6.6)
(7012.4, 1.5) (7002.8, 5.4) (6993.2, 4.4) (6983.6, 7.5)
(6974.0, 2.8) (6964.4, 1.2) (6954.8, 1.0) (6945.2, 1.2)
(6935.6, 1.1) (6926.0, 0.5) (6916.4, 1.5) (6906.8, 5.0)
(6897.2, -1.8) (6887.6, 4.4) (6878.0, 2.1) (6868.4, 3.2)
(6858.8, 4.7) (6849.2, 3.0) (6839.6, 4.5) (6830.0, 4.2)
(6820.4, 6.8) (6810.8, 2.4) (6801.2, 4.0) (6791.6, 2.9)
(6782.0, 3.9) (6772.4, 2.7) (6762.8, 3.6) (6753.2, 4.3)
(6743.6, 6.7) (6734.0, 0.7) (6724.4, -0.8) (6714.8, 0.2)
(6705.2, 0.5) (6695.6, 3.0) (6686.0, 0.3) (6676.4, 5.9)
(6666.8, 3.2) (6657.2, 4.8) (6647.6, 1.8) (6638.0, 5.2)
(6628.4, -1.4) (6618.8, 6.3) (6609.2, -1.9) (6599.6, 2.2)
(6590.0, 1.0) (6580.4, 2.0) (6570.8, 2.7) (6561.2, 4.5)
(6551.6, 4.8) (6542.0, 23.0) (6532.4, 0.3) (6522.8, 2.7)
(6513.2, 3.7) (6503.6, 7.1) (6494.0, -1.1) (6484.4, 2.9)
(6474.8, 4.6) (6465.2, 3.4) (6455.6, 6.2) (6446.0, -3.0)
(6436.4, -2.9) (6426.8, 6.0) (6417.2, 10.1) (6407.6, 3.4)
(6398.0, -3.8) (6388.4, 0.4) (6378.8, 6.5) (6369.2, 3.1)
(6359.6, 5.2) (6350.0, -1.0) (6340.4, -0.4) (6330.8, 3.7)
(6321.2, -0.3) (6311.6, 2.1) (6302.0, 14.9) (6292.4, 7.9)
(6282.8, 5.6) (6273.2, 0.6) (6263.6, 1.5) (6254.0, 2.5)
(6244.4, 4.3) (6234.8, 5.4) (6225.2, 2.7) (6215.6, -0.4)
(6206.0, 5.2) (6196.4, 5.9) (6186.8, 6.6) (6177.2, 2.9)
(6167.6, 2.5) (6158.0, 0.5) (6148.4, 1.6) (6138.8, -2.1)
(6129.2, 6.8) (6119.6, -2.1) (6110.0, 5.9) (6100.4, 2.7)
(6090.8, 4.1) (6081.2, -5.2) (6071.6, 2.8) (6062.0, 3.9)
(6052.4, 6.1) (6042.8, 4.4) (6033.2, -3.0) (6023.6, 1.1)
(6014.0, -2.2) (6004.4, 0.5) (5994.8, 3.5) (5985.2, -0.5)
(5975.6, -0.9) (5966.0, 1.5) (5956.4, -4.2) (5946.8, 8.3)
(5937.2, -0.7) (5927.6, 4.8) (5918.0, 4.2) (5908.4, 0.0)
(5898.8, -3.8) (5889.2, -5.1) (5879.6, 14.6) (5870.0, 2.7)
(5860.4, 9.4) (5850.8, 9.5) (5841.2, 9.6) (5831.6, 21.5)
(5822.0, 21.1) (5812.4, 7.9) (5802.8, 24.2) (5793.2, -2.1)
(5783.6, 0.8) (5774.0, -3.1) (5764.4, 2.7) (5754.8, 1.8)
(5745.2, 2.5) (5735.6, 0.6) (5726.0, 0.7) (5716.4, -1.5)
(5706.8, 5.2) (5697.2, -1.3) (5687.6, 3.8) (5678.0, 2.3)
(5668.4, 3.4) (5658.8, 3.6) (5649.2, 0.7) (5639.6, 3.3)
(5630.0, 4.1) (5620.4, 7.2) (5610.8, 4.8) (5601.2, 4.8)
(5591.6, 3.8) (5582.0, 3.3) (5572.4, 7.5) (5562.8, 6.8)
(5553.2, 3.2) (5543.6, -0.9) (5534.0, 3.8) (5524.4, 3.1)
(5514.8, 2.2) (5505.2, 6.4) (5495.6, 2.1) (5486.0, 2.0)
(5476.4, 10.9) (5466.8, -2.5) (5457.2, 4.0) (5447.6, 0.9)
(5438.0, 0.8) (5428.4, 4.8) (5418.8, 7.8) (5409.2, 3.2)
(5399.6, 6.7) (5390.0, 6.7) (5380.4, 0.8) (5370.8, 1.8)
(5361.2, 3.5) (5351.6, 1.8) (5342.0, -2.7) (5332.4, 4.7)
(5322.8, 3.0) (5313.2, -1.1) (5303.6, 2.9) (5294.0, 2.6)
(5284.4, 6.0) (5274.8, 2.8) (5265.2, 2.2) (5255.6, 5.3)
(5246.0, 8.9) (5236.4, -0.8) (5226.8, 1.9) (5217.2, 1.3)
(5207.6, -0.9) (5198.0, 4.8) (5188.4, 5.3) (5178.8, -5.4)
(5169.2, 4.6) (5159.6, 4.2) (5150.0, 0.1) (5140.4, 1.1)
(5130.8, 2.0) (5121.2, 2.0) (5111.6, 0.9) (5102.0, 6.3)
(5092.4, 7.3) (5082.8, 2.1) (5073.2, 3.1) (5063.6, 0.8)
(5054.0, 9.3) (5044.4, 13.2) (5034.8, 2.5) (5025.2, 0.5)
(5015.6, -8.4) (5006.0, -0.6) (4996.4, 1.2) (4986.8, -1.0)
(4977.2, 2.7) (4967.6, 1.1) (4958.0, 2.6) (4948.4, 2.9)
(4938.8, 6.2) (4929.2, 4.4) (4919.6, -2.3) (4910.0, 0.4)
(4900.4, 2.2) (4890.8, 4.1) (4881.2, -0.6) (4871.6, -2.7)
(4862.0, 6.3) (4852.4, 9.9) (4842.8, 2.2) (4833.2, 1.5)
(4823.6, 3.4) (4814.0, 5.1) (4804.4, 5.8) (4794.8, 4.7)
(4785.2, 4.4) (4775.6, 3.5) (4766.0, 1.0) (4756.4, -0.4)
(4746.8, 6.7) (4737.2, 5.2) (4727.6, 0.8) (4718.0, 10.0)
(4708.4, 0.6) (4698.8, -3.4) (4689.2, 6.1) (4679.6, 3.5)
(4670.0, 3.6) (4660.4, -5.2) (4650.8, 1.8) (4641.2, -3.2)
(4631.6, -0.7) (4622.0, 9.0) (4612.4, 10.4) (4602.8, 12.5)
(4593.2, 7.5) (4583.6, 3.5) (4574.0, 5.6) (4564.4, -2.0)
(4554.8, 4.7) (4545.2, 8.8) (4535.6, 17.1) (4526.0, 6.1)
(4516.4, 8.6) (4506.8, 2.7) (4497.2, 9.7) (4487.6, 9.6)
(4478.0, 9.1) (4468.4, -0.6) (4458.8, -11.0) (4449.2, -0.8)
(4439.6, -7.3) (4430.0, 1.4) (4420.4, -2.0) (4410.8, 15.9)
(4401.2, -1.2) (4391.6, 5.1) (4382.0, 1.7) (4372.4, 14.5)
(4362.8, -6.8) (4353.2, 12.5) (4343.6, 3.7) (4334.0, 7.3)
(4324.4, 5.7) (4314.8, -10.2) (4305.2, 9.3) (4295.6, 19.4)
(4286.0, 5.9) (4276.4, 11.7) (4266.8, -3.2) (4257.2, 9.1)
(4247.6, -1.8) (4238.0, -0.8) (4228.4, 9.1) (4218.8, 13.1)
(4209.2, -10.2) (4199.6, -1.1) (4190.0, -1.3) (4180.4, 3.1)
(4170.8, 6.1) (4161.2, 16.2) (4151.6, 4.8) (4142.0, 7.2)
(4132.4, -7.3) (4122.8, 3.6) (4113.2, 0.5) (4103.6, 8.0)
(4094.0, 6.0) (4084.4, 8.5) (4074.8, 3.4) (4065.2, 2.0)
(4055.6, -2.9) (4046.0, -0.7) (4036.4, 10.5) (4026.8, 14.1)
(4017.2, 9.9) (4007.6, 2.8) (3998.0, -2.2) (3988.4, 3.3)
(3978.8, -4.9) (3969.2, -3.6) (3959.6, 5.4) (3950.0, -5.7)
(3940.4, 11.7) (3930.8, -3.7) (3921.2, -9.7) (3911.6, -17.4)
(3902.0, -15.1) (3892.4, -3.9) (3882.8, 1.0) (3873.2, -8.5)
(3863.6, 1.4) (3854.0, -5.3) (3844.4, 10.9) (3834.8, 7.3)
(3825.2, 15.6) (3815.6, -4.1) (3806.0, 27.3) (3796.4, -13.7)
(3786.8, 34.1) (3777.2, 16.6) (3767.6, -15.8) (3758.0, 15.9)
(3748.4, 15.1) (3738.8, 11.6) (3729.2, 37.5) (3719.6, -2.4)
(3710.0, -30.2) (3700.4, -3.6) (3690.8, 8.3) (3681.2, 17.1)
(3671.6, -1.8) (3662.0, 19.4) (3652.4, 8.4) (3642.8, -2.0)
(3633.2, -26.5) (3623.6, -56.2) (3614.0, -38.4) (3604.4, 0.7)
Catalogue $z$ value 0.75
